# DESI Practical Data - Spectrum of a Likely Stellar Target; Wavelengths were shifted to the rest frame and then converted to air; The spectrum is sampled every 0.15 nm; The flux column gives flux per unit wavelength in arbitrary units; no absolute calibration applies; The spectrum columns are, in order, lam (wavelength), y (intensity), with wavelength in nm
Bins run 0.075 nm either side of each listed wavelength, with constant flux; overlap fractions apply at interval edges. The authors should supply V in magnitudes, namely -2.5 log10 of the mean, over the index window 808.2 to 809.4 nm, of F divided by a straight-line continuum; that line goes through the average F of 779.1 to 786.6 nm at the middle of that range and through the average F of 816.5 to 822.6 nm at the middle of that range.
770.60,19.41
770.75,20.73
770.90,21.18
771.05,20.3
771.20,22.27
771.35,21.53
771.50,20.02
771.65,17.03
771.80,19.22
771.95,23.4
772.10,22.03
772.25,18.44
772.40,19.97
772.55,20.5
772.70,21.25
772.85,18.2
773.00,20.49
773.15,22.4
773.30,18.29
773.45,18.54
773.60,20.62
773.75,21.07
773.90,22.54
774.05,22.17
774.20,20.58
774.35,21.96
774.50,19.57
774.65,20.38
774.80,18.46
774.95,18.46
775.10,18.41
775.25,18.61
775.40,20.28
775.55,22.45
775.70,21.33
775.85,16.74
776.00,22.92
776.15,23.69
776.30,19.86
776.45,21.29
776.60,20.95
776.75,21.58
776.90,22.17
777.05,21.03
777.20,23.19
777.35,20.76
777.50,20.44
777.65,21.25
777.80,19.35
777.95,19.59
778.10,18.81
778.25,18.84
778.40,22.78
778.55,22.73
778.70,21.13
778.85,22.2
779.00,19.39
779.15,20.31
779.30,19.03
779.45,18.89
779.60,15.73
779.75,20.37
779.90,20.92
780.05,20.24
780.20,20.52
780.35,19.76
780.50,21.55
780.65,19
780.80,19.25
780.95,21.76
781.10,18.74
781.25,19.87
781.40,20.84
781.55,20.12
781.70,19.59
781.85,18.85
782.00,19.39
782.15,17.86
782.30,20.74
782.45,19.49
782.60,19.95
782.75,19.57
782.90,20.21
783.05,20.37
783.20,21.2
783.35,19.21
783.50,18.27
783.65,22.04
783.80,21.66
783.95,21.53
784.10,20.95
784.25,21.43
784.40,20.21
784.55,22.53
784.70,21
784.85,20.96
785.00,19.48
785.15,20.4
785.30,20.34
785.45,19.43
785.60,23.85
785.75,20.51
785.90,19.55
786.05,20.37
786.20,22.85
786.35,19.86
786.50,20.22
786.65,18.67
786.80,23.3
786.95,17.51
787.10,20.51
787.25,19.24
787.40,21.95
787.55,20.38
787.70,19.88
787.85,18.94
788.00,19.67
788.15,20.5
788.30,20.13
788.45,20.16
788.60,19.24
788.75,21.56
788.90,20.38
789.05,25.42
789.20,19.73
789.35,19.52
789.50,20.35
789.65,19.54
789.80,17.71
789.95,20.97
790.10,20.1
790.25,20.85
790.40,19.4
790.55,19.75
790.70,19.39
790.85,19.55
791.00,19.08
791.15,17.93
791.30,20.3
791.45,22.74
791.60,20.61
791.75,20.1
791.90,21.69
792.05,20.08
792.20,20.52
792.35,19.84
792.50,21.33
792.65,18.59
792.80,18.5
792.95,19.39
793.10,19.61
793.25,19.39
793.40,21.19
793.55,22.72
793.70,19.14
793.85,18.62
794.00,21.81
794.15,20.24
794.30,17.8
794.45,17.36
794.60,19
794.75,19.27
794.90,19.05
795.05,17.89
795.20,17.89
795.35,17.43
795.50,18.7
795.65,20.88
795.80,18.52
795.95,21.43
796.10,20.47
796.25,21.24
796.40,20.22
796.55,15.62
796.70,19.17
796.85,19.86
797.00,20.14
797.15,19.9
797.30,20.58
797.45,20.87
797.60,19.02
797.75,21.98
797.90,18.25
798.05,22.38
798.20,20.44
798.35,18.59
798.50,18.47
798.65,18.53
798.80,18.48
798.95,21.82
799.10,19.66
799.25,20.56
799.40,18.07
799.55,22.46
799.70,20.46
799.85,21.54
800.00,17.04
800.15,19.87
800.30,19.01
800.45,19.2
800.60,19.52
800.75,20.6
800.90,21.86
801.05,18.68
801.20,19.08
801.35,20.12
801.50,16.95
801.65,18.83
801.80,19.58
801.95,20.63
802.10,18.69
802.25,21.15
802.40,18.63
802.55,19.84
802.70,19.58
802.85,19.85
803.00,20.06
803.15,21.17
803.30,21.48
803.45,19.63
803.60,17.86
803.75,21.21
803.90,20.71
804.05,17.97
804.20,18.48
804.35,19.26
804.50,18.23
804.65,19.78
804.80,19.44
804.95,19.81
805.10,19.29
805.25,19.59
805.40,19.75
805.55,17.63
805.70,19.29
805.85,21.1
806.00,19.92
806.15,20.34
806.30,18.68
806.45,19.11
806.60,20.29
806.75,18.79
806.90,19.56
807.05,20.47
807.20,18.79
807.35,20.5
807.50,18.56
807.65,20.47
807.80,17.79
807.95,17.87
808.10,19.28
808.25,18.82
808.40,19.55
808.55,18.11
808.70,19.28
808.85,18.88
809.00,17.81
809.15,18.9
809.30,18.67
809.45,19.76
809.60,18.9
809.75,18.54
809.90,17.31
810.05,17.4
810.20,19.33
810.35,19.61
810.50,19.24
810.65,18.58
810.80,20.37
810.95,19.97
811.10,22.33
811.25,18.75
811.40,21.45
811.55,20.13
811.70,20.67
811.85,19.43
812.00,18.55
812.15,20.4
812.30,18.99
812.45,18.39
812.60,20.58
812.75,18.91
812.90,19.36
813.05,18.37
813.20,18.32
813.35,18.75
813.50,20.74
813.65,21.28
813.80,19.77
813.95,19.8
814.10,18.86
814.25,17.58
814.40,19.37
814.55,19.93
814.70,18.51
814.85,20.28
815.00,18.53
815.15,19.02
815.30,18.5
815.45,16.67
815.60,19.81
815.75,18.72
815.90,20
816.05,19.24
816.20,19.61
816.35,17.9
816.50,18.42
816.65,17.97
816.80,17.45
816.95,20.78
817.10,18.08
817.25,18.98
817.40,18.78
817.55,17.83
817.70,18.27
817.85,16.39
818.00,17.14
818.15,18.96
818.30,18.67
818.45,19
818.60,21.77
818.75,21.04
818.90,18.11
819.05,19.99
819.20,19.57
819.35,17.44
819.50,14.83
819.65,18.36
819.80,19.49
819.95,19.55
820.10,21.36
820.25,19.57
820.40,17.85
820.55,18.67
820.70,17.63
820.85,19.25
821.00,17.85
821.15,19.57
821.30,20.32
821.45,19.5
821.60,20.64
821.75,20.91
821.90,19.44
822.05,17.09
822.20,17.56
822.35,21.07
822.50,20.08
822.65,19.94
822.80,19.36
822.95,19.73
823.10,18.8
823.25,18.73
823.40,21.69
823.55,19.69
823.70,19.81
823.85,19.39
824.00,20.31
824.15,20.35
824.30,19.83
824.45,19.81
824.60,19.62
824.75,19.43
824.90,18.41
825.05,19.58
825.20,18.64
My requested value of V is 0.03 mag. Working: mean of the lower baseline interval 20.2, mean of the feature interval 18.8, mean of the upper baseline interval 18.9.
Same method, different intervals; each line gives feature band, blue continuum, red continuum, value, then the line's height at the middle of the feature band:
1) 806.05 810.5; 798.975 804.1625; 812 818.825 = 0.02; 19.4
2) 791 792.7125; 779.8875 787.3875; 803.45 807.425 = -0.02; 20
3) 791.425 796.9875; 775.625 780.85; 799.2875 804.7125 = 0.02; 19.9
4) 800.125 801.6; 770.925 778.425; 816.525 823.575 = 0.01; 19.7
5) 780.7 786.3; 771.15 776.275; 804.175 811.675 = -0.02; 20.1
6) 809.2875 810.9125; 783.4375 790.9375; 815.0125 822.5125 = 0.02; 19.3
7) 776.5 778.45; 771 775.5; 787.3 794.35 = -0.03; 20.2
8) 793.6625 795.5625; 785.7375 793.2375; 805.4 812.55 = 0.06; 19.9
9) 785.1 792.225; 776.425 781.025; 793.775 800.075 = -0.02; 20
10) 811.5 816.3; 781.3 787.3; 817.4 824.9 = 0.01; 19.4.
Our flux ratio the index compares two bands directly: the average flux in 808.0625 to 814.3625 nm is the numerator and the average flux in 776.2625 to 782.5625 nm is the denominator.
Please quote 0.95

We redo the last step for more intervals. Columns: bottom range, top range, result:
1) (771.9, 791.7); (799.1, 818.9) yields 0.95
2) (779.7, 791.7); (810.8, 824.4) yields 0.95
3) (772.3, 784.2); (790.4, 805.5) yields 0.97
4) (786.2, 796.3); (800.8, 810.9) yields 0.97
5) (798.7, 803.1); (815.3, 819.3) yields 0.95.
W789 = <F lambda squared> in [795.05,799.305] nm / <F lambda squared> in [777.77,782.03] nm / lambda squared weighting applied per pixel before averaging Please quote 1.0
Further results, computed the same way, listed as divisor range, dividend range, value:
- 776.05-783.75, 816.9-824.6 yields 1.05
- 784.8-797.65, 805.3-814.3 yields 1.01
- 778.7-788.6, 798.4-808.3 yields 1.02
